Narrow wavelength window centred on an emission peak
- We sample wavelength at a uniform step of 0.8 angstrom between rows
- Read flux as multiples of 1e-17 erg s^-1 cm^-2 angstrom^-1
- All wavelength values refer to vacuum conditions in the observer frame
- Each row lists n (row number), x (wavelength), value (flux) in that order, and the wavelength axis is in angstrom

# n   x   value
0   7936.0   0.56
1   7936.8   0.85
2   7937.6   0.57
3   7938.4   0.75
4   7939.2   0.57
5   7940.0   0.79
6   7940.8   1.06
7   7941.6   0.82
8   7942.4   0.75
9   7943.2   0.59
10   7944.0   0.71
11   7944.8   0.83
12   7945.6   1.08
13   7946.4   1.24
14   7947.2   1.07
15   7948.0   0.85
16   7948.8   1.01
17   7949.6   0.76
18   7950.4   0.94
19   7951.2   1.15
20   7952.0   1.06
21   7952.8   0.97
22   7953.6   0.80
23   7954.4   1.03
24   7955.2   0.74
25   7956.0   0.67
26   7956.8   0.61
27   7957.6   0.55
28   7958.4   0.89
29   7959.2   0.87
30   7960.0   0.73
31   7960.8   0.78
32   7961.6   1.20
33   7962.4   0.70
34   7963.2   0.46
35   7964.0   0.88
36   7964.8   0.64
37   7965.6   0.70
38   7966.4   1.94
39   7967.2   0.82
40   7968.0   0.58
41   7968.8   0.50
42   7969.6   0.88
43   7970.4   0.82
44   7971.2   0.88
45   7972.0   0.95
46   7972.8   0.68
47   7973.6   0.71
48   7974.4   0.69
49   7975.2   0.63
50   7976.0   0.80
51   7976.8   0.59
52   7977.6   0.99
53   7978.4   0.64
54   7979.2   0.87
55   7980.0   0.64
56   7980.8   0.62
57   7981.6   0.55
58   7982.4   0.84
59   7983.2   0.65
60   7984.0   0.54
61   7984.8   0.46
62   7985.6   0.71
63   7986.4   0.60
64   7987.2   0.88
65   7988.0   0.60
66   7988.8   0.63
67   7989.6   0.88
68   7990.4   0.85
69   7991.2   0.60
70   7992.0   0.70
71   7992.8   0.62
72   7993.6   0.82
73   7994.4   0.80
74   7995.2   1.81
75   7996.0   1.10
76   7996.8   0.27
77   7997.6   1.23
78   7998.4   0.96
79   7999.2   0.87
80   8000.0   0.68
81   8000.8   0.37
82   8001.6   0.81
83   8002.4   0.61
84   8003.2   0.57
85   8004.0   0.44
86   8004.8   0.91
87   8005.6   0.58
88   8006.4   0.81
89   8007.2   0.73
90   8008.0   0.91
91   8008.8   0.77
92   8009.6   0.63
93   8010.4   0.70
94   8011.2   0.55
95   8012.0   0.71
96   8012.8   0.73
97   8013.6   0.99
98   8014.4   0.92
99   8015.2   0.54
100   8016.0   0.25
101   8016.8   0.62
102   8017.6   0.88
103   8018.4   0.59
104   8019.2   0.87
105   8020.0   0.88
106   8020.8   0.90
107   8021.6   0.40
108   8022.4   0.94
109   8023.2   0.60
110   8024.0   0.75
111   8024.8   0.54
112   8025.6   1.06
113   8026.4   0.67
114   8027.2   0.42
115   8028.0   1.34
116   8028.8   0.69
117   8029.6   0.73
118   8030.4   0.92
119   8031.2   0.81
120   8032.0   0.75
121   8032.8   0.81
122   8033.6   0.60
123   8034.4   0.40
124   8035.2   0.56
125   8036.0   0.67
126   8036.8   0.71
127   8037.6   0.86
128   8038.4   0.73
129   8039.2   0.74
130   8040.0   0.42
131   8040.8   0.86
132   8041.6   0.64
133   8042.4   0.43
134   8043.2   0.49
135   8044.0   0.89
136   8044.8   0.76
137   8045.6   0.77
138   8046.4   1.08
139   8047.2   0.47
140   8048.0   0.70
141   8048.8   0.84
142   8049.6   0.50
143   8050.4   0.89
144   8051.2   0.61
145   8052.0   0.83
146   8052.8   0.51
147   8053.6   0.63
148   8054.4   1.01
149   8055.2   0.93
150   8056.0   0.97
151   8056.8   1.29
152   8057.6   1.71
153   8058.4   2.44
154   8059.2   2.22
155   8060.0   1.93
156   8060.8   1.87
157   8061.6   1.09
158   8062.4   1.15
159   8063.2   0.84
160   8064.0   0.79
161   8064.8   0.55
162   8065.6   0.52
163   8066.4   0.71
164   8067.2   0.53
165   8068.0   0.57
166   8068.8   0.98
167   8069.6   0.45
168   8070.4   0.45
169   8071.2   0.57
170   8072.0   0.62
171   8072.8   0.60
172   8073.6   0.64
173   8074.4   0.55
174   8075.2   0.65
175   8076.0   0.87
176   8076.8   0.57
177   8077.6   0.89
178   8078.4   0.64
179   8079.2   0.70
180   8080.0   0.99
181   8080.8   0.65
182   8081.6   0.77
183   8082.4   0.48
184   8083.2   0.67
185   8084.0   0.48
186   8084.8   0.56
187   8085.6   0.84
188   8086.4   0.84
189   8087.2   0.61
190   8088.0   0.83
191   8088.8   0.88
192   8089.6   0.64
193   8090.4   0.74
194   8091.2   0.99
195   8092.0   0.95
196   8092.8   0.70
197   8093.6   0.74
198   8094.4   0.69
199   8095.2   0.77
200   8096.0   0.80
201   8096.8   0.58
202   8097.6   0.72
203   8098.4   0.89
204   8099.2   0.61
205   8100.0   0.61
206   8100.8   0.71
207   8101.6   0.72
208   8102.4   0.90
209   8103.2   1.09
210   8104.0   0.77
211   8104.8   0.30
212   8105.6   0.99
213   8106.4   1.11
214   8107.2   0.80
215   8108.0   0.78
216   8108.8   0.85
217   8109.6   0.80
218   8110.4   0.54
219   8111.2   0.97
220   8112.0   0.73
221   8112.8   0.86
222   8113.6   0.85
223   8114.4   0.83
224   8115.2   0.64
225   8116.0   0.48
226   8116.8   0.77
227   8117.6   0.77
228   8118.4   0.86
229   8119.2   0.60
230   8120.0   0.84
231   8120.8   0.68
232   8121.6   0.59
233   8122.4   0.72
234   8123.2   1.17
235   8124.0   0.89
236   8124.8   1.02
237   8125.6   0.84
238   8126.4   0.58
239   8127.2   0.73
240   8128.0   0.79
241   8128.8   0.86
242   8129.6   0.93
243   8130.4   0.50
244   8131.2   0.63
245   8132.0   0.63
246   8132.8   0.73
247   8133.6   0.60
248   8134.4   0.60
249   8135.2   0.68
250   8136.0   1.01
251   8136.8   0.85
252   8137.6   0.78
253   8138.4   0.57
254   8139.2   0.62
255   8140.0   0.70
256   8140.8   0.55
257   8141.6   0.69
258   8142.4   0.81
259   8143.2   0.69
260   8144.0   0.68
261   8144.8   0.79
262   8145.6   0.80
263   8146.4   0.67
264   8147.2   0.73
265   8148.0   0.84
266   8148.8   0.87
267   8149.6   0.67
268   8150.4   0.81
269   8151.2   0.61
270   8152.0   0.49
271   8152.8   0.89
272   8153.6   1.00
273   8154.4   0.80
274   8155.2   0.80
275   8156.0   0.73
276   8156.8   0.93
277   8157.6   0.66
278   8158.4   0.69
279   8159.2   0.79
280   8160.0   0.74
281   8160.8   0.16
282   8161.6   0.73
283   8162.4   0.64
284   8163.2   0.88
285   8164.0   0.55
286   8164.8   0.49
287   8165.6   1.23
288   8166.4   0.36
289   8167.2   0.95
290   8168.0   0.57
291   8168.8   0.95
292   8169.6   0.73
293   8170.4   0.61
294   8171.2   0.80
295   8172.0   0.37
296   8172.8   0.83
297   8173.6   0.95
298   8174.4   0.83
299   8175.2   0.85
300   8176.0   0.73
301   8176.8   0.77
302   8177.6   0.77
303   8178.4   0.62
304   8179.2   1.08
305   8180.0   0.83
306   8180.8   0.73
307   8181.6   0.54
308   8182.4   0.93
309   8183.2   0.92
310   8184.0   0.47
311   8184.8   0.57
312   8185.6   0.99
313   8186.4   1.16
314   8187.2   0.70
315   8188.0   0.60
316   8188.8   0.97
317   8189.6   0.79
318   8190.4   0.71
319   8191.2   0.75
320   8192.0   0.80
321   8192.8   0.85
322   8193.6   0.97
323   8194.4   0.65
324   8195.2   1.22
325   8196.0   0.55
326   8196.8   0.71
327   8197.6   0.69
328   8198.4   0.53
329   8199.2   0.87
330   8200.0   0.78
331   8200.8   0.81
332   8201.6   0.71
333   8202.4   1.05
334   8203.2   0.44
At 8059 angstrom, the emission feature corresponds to H-gamma 4340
